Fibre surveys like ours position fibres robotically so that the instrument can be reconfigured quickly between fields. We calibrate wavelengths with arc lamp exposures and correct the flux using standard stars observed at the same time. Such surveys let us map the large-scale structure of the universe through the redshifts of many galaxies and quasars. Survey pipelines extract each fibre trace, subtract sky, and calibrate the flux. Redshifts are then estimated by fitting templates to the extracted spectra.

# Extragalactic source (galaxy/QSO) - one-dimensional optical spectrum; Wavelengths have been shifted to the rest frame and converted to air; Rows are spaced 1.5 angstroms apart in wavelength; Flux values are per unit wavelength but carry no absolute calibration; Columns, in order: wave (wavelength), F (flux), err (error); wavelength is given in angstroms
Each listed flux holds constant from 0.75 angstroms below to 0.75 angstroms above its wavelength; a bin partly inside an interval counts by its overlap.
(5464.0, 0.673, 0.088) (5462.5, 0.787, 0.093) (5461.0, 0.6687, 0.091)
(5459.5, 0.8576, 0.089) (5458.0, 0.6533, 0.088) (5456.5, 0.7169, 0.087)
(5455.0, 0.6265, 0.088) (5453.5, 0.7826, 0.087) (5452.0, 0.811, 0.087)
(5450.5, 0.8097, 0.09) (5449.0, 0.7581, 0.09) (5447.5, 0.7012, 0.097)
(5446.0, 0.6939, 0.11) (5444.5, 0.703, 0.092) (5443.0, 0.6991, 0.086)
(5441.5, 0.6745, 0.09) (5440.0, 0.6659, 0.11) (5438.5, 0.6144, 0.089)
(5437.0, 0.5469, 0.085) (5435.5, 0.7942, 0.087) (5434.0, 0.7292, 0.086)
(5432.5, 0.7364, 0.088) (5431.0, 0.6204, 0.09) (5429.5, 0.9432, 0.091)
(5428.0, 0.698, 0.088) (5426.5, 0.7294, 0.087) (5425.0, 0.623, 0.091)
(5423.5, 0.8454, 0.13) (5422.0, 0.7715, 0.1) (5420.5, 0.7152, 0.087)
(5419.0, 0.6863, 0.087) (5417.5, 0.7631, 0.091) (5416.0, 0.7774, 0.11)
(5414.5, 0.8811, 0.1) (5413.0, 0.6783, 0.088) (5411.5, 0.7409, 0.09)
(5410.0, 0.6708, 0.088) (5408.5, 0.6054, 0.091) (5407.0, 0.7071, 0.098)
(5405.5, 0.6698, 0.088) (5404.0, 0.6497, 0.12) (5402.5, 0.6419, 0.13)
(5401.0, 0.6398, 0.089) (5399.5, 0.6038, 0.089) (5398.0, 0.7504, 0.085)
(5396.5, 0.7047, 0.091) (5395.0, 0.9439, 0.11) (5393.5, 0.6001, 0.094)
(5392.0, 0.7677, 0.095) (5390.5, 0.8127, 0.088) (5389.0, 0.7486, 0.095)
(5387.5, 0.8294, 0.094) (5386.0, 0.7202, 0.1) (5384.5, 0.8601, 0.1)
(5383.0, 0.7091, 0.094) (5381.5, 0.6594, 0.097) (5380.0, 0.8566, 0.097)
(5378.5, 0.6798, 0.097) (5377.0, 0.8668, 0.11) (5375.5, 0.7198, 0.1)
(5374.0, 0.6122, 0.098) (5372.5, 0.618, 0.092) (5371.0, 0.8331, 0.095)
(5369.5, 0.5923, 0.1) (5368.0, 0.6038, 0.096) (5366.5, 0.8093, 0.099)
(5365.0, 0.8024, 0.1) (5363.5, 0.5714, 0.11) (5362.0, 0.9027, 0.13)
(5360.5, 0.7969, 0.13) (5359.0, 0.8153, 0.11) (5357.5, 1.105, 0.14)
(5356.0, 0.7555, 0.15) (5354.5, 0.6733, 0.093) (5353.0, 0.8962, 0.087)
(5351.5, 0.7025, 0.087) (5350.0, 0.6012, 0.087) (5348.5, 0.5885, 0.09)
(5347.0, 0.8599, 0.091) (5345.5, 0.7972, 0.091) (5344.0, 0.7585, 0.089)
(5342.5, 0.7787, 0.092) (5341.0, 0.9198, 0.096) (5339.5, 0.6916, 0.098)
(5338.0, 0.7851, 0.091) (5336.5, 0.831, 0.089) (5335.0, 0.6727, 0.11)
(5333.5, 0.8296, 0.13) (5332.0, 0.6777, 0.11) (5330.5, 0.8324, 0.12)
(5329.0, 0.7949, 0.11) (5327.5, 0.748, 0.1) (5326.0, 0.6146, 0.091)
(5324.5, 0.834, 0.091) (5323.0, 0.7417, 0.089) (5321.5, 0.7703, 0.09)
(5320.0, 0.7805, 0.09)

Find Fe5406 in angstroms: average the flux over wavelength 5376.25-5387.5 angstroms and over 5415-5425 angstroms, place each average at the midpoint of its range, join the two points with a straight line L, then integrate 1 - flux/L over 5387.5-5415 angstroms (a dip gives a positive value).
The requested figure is 1.7 angstroms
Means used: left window 0.769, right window 0.753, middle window 0.714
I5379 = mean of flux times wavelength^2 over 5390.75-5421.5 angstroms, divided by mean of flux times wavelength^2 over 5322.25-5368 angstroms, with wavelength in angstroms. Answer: 0.95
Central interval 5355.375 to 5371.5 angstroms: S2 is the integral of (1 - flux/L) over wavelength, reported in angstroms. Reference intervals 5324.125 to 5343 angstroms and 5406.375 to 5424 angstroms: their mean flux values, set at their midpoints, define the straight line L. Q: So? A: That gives -0.5 angstroms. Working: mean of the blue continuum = 0.769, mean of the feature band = 0.78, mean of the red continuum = 0.736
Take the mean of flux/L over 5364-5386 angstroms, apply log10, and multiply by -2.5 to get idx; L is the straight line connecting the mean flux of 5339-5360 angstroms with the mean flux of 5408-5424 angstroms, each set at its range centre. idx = 0.06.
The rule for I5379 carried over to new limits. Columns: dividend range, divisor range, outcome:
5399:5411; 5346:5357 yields 0.90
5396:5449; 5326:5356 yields 0.96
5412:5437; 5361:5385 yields 1.04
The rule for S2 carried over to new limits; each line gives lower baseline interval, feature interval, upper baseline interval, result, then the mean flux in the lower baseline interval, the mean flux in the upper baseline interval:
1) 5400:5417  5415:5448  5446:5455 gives 0.5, 0.696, 0.754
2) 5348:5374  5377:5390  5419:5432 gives -0.4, 0.743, 0.74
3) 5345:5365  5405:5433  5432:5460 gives 0.0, 0.775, 0.713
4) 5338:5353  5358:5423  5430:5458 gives 0.0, 0.754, 0.705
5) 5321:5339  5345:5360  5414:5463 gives -0.5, 0.76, 0.729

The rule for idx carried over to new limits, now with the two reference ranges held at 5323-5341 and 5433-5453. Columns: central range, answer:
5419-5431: -0.044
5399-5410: 0.125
